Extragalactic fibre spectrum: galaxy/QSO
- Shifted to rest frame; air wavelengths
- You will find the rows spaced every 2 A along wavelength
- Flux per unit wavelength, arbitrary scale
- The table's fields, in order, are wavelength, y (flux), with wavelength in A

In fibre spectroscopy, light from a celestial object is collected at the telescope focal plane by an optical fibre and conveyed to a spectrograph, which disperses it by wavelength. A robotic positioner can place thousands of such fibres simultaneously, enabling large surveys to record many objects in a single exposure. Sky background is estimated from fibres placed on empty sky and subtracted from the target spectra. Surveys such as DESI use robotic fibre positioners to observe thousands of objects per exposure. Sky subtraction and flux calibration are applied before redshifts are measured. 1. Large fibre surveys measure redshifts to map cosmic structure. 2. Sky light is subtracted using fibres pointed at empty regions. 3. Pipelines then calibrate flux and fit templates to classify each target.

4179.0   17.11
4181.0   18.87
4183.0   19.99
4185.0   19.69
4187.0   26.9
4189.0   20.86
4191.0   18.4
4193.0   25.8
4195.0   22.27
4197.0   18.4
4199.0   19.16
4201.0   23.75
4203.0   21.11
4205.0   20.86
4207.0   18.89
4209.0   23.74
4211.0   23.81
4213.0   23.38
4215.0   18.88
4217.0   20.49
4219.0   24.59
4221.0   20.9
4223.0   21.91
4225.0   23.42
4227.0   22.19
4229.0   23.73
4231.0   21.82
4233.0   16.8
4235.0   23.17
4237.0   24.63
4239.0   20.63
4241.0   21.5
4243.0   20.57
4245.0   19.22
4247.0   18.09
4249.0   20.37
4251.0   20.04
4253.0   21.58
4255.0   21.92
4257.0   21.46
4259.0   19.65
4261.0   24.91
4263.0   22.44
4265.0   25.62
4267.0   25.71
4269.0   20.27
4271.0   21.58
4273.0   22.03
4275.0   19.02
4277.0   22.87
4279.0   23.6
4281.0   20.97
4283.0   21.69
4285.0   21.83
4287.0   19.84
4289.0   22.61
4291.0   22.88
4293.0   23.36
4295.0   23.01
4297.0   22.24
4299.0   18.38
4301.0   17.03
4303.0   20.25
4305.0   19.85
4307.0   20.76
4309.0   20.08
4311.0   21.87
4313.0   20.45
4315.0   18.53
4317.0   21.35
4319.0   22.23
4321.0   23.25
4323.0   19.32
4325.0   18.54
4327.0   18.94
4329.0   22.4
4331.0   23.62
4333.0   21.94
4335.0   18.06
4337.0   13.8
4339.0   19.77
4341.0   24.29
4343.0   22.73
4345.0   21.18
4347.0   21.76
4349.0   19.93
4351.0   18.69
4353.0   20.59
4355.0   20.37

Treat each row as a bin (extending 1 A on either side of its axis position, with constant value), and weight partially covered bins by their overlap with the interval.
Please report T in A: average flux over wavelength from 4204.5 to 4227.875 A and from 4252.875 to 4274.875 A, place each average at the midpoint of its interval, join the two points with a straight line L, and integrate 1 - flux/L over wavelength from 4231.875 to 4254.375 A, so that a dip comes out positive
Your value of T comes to 1.58 A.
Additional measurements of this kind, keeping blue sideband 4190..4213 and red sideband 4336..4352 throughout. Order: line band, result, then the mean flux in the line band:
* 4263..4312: -1.9 A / 21.6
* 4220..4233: -0.3 A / 21.9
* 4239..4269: -0.7 A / 21.6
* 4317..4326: -0.2 A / 20.9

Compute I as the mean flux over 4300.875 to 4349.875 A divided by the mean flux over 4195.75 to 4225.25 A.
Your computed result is 1.0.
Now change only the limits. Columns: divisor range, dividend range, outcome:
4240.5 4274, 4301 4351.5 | 0.95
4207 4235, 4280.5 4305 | 0.96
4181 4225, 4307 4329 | 0.95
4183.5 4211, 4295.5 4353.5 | 0.95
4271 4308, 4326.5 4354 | 0.97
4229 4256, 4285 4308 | 1.00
